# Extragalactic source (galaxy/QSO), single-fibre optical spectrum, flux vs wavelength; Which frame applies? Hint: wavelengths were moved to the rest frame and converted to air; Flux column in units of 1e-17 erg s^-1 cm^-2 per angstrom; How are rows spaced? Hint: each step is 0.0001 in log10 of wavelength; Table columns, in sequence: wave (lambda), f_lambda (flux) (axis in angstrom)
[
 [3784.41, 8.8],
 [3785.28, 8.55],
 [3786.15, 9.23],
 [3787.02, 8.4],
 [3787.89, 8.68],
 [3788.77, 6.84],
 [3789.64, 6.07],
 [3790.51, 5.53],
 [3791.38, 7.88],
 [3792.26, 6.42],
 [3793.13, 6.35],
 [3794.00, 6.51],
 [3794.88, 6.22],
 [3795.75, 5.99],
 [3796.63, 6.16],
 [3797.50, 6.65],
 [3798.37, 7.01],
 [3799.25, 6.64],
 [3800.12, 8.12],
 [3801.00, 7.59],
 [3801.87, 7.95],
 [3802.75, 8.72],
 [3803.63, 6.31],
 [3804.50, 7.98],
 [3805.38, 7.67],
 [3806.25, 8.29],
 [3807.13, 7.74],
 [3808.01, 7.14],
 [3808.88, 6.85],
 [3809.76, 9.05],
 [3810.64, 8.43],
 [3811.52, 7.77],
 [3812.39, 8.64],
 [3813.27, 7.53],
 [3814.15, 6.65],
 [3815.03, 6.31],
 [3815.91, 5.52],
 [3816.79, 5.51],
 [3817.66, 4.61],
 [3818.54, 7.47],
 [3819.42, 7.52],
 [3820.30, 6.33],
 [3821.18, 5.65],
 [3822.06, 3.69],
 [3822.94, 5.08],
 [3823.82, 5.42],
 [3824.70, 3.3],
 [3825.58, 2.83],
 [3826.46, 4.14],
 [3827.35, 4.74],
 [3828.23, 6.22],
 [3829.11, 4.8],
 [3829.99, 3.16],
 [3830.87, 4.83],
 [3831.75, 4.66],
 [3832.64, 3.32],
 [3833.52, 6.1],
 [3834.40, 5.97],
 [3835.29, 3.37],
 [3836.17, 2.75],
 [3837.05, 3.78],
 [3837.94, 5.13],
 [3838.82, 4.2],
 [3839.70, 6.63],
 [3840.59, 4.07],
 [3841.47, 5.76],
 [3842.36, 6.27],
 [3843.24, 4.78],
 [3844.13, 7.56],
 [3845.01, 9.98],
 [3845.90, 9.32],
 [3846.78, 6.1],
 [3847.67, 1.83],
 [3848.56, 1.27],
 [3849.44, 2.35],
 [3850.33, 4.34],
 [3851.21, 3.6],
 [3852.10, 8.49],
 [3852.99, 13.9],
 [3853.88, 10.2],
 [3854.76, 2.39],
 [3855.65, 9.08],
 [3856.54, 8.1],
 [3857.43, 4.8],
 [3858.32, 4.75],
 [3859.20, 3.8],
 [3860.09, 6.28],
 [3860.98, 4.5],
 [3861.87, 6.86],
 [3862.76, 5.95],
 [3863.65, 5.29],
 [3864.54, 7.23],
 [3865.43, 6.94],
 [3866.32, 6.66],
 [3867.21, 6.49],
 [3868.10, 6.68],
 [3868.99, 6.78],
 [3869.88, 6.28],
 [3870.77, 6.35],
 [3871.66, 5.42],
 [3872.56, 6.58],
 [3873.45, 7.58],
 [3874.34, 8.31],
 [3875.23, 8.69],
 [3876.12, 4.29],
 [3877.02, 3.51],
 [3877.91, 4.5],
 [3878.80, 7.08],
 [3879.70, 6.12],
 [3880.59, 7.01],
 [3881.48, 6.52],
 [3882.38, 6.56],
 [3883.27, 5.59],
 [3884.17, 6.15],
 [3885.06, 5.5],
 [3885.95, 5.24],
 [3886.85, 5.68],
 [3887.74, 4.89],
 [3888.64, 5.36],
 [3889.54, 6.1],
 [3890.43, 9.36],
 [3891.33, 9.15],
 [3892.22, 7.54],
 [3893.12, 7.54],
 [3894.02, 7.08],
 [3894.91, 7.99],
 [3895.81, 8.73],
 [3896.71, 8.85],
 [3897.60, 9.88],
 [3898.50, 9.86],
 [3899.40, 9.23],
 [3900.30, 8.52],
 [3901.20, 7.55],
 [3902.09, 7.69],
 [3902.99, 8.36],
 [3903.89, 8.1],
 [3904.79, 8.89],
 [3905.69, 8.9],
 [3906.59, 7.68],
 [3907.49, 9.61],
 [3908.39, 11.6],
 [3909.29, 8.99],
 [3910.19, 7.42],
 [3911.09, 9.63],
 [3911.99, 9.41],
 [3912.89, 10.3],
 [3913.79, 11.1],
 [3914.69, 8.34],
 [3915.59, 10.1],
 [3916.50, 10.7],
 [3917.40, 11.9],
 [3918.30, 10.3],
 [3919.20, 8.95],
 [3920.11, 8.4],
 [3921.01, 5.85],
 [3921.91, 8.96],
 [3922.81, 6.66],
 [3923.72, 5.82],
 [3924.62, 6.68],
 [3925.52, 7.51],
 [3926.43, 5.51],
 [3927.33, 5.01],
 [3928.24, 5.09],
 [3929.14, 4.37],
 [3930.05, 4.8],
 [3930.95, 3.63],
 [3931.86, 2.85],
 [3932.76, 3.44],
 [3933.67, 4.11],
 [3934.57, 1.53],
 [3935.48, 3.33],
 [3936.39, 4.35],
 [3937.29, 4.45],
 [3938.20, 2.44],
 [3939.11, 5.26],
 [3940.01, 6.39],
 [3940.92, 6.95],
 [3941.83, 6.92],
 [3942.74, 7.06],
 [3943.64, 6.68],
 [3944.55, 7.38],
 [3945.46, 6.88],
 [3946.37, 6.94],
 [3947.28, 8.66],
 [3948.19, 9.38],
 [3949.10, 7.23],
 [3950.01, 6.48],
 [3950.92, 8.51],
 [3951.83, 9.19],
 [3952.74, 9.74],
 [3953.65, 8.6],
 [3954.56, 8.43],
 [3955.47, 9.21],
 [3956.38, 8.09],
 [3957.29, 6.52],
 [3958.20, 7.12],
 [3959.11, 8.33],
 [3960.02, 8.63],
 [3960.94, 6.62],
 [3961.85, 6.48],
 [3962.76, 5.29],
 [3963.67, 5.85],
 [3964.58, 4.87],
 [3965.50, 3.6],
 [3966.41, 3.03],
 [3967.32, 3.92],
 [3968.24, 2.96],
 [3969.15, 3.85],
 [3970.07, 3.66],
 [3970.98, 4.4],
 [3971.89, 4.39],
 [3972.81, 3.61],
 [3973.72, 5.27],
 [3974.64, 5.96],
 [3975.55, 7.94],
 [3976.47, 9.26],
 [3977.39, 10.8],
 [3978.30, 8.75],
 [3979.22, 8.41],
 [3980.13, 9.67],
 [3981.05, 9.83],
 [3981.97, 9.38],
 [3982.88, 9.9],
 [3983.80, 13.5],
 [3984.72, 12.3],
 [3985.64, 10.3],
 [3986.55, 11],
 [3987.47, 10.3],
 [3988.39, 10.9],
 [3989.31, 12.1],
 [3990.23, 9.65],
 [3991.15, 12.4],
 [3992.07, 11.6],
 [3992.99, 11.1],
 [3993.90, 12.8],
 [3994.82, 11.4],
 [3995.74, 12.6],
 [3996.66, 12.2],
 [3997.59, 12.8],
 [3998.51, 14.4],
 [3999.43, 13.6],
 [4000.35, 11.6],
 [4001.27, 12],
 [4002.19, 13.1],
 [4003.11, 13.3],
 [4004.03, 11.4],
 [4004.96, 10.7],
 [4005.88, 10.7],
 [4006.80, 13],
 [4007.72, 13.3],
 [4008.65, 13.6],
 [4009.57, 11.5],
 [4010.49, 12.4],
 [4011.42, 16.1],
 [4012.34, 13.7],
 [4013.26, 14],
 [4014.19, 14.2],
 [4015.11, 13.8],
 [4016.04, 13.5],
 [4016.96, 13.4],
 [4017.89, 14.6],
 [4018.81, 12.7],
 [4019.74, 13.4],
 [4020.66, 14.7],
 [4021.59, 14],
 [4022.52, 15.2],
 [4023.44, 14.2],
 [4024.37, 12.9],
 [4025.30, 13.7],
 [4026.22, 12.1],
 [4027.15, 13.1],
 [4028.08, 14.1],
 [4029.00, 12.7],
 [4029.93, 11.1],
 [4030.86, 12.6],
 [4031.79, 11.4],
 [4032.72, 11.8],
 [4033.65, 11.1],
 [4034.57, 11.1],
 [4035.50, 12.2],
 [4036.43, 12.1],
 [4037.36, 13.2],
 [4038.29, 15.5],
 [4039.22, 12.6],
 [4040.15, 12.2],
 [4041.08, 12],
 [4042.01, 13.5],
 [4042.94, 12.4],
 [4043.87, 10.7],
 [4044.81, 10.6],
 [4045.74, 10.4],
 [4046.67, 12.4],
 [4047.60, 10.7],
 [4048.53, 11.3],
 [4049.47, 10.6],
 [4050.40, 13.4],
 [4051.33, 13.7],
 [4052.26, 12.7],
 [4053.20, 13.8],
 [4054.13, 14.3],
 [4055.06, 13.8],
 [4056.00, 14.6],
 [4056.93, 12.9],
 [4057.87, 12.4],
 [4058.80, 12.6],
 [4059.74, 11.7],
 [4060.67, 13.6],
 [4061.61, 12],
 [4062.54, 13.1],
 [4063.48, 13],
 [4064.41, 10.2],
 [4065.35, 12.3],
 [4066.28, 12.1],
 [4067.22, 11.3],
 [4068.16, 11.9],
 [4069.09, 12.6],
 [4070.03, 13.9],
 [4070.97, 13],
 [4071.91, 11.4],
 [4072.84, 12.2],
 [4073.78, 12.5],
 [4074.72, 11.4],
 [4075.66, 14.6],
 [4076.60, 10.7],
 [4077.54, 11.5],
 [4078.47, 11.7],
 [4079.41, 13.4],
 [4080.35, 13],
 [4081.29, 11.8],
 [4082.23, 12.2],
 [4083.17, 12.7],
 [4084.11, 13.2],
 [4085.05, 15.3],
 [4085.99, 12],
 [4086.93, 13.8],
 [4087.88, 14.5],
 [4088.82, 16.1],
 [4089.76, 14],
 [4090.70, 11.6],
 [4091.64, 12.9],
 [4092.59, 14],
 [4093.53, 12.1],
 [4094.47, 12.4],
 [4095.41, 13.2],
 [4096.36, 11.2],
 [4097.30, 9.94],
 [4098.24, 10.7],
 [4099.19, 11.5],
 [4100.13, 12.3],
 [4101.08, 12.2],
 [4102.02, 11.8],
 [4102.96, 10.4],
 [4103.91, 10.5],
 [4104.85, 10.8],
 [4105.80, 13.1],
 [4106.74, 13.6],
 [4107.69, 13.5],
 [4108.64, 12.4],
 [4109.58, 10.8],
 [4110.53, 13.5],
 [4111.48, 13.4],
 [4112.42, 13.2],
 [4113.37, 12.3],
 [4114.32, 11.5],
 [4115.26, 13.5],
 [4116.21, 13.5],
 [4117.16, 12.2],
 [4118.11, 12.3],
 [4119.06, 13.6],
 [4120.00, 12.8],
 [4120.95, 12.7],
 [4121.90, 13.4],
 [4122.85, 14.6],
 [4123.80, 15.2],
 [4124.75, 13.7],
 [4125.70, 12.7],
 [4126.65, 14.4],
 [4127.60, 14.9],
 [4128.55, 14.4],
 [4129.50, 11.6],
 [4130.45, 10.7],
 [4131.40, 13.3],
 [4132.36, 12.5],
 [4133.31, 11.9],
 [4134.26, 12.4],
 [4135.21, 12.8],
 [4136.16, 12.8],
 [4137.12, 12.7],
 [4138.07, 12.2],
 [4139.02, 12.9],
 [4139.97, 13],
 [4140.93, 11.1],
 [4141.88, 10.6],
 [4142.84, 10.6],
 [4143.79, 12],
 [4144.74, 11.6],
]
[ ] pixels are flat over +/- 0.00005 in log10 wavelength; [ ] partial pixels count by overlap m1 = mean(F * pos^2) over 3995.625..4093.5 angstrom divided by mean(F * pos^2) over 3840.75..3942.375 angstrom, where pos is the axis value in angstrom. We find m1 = 2.0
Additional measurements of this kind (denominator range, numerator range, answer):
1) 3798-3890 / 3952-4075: 2.00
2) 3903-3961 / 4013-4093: 1.86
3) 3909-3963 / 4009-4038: 1.94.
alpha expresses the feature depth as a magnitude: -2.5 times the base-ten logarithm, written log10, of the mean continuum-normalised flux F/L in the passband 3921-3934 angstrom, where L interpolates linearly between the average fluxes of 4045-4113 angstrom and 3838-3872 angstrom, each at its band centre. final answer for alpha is 0.45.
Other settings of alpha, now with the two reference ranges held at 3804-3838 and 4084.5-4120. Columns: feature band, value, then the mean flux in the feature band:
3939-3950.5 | 0.22 mag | 7.15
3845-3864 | 0.11 mag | 5.97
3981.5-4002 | -0.18 mag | 11.7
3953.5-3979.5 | 0.42 mag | 6.3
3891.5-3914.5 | -0.14 mag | 8.82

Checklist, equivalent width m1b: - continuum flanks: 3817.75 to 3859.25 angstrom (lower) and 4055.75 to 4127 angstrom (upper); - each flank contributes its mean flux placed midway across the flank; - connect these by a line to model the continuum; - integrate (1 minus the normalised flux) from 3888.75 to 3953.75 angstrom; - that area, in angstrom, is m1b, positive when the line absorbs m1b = 1.9 angstrom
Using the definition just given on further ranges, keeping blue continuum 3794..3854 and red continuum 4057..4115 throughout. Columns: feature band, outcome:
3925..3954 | 9.6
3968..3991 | 3.4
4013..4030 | -4.3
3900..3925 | -1.8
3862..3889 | 4.1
